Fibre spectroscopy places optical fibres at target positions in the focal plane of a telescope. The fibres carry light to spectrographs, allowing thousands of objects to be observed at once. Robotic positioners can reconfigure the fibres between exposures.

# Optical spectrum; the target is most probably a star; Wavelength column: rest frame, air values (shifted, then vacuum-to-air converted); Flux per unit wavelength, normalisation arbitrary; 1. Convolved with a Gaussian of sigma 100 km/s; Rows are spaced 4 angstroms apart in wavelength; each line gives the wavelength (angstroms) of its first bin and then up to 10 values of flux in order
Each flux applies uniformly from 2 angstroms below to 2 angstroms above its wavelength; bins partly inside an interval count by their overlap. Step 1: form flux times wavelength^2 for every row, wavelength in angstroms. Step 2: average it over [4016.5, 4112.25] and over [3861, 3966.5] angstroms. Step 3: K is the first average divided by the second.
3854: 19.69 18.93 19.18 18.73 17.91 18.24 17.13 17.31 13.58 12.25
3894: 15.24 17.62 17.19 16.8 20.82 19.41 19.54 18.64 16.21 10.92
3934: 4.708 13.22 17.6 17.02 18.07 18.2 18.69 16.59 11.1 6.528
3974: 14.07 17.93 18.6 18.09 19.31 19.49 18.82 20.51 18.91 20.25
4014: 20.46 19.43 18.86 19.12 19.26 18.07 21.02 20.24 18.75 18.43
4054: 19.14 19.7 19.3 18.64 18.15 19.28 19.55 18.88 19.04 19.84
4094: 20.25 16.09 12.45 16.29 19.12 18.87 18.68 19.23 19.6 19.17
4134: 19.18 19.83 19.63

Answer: 1.2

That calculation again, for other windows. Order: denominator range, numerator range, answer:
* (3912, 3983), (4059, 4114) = 1.28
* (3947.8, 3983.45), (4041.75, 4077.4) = 1.29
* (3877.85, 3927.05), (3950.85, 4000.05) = 1.00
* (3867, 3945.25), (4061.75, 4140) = 1.27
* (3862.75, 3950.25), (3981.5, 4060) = 1.26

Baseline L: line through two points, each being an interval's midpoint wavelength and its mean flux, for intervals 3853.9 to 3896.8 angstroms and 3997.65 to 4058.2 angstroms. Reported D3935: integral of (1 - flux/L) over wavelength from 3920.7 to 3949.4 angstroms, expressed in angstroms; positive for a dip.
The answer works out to 6.12 angstroms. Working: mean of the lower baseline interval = 17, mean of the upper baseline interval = 19.4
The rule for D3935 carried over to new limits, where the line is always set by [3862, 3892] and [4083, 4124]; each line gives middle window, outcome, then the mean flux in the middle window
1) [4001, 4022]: -2.8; 19.8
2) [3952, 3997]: 2.4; 16.3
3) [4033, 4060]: -2.6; 19.4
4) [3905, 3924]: -2.6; 19.2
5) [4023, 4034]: -0.9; 19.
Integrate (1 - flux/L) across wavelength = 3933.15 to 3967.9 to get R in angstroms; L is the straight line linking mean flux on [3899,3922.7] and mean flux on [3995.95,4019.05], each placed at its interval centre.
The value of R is 6.8 angstroms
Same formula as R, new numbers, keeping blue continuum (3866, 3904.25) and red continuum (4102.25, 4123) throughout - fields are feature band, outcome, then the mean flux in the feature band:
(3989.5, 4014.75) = -3.7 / 19.7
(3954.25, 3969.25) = 1.7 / 15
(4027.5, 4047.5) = -2.4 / 19.5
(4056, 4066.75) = -1.1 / 19.3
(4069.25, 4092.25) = -2.0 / 19.2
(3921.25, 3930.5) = 0.6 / 15.5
